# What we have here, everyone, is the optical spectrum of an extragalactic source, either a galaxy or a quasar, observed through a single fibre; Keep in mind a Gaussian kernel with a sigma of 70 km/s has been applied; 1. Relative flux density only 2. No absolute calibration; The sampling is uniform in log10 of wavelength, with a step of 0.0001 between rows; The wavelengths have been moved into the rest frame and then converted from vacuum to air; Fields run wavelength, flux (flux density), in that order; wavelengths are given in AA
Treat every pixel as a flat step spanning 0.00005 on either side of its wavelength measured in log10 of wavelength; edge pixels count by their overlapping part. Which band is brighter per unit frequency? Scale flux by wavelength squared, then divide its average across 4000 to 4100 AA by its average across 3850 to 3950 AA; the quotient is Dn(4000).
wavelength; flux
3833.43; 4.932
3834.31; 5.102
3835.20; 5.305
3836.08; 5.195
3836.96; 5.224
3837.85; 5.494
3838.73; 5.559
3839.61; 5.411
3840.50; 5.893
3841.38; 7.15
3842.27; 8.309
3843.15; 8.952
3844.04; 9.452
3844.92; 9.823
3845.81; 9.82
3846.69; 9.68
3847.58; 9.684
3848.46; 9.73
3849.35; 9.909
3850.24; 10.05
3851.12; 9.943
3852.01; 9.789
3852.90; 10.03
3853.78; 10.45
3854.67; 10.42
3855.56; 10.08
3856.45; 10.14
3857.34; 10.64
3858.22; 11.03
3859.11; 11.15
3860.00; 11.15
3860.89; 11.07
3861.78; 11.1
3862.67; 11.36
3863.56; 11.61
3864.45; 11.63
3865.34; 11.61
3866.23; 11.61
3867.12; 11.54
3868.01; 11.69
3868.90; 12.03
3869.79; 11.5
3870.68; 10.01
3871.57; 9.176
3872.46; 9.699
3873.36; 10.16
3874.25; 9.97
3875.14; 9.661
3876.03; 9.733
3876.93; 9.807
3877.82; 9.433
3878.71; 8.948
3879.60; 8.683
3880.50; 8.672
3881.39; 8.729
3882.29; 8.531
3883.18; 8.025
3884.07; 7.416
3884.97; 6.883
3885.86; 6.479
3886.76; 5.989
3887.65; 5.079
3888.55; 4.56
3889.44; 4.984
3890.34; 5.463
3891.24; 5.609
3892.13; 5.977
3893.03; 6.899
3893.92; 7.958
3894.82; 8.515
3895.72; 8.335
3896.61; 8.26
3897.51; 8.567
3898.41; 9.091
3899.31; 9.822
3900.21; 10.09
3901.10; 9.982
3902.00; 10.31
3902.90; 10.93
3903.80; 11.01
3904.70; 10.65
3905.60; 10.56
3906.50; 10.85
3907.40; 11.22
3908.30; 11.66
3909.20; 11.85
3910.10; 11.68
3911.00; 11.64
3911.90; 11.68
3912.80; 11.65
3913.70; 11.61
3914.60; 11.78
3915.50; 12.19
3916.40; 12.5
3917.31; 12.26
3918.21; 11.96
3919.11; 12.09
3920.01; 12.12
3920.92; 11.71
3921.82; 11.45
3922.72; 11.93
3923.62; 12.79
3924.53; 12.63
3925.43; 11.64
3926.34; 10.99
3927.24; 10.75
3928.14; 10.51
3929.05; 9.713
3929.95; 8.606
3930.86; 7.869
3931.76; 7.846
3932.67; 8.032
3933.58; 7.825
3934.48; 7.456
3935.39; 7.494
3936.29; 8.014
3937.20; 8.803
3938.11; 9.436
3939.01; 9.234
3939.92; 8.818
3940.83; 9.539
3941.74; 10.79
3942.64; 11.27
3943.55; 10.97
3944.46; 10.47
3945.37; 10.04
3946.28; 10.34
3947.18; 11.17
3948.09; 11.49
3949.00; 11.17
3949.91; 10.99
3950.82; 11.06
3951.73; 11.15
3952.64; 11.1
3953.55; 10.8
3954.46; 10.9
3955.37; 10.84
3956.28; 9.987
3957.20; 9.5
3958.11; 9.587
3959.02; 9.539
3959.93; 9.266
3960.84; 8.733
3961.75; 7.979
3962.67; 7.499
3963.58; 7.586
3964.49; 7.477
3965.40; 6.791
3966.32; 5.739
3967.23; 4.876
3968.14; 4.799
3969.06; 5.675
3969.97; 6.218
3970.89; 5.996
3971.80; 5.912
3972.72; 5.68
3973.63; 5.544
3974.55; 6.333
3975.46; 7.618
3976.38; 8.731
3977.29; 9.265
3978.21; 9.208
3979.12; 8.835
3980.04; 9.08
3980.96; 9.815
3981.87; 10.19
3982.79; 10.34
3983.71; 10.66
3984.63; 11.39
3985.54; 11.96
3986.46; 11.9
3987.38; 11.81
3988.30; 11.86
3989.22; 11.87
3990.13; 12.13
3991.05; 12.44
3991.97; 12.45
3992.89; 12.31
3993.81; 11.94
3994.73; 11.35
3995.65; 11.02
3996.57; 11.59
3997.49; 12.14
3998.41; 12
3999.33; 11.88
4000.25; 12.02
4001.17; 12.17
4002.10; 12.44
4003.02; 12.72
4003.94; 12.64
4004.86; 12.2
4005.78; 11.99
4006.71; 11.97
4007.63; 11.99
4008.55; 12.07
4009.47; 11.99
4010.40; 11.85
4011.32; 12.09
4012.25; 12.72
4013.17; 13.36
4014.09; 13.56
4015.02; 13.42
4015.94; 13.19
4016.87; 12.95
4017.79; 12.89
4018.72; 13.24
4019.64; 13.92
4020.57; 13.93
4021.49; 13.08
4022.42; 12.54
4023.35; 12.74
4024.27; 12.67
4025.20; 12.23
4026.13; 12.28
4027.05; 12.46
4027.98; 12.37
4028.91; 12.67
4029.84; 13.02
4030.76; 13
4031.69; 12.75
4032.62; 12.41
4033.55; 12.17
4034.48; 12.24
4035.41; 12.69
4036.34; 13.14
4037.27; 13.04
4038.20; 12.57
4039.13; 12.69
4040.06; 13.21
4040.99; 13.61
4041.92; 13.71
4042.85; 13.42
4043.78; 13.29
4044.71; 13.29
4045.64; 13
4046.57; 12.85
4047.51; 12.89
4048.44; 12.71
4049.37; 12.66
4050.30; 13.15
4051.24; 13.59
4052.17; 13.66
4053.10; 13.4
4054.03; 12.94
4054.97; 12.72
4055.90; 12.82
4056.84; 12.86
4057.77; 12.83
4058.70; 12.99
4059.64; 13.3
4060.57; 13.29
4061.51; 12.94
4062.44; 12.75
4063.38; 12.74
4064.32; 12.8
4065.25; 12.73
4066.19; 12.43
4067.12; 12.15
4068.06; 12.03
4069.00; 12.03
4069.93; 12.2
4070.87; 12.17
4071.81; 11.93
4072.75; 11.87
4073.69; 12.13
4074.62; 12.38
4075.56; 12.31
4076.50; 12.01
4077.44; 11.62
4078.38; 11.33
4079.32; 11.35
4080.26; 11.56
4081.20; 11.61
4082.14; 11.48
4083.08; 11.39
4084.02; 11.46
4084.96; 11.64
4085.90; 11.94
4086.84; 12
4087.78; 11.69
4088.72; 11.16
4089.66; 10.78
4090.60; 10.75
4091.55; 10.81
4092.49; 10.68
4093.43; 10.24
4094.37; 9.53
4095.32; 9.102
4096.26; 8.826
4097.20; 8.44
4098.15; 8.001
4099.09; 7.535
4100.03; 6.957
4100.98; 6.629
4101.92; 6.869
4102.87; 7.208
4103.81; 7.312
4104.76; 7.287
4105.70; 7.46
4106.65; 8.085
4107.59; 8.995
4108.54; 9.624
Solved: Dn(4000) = 1.33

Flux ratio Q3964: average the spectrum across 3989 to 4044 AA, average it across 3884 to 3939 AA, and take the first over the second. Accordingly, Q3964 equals 1.3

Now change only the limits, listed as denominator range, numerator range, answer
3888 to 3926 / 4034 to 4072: 1.26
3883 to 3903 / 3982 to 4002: 1.56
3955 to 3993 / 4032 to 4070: 1.45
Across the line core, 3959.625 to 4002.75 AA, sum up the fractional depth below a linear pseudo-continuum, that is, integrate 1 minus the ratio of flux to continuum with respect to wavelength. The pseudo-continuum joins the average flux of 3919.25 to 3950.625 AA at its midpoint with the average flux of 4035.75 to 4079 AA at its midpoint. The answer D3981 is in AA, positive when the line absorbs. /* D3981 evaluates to 6.5 AA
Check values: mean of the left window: 10.1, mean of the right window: 12.7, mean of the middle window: 9.48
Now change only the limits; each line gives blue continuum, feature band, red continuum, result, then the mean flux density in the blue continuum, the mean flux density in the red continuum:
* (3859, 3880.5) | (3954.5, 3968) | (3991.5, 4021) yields 4.1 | 10.5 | 12.4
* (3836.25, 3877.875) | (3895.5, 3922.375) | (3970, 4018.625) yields -2.0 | 9.75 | 11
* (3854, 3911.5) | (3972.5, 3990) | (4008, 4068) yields 3.0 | 9.52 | 12.9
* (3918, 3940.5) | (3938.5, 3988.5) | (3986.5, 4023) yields 8.4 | 9.96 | 12.4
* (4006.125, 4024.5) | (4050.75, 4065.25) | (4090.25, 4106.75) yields -3.4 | 12.8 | 8.41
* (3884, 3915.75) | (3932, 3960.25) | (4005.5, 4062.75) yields 1.4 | 9.09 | 12.9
